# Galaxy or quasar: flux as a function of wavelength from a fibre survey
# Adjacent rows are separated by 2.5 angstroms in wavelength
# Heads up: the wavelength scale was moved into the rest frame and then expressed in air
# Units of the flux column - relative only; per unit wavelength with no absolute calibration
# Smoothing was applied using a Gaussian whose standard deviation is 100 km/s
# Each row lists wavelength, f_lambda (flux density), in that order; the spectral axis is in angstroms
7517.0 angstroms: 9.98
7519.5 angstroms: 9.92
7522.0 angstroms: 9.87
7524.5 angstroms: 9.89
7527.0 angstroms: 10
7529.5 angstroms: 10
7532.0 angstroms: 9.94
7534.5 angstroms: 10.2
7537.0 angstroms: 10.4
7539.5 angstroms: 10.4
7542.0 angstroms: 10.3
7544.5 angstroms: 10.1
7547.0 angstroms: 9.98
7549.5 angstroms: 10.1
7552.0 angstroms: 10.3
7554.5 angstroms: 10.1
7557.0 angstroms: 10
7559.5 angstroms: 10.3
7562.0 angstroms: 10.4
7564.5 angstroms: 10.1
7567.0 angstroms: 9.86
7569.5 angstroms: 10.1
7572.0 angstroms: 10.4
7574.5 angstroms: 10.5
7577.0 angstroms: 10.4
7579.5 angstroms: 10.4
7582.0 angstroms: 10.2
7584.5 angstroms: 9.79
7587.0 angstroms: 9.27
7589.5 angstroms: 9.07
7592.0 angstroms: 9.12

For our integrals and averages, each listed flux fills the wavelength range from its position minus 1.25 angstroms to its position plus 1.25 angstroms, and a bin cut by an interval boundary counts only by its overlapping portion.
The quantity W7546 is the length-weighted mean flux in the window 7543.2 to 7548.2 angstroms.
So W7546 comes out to 10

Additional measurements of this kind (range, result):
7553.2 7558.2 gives 10.1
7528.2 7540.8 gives 10.2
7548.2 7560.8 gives 10.2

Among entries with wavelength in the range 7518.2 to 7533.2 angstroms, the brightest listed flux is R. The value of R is 10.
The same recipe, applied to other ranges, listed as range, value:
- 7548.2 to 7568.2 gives 10.4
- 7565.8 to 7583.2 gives 10.5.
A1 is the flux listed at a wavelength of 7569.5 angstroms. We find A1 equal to 10.1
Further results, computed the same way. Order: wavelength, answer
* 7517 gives 9.98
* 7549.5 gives 10.1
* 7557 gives 10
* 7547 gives 9.98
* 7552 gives 10.3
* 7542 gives 10.3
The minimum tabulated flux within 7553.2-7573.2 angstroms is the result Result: 9.86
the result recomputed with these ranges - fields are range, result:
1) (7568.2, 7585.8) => 9.79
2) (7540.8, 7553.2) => 9.98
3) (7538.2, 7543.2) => 10.3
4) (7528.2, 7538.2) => 9.94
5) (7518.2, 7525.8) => 9.87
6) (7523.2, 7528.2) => 9.89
